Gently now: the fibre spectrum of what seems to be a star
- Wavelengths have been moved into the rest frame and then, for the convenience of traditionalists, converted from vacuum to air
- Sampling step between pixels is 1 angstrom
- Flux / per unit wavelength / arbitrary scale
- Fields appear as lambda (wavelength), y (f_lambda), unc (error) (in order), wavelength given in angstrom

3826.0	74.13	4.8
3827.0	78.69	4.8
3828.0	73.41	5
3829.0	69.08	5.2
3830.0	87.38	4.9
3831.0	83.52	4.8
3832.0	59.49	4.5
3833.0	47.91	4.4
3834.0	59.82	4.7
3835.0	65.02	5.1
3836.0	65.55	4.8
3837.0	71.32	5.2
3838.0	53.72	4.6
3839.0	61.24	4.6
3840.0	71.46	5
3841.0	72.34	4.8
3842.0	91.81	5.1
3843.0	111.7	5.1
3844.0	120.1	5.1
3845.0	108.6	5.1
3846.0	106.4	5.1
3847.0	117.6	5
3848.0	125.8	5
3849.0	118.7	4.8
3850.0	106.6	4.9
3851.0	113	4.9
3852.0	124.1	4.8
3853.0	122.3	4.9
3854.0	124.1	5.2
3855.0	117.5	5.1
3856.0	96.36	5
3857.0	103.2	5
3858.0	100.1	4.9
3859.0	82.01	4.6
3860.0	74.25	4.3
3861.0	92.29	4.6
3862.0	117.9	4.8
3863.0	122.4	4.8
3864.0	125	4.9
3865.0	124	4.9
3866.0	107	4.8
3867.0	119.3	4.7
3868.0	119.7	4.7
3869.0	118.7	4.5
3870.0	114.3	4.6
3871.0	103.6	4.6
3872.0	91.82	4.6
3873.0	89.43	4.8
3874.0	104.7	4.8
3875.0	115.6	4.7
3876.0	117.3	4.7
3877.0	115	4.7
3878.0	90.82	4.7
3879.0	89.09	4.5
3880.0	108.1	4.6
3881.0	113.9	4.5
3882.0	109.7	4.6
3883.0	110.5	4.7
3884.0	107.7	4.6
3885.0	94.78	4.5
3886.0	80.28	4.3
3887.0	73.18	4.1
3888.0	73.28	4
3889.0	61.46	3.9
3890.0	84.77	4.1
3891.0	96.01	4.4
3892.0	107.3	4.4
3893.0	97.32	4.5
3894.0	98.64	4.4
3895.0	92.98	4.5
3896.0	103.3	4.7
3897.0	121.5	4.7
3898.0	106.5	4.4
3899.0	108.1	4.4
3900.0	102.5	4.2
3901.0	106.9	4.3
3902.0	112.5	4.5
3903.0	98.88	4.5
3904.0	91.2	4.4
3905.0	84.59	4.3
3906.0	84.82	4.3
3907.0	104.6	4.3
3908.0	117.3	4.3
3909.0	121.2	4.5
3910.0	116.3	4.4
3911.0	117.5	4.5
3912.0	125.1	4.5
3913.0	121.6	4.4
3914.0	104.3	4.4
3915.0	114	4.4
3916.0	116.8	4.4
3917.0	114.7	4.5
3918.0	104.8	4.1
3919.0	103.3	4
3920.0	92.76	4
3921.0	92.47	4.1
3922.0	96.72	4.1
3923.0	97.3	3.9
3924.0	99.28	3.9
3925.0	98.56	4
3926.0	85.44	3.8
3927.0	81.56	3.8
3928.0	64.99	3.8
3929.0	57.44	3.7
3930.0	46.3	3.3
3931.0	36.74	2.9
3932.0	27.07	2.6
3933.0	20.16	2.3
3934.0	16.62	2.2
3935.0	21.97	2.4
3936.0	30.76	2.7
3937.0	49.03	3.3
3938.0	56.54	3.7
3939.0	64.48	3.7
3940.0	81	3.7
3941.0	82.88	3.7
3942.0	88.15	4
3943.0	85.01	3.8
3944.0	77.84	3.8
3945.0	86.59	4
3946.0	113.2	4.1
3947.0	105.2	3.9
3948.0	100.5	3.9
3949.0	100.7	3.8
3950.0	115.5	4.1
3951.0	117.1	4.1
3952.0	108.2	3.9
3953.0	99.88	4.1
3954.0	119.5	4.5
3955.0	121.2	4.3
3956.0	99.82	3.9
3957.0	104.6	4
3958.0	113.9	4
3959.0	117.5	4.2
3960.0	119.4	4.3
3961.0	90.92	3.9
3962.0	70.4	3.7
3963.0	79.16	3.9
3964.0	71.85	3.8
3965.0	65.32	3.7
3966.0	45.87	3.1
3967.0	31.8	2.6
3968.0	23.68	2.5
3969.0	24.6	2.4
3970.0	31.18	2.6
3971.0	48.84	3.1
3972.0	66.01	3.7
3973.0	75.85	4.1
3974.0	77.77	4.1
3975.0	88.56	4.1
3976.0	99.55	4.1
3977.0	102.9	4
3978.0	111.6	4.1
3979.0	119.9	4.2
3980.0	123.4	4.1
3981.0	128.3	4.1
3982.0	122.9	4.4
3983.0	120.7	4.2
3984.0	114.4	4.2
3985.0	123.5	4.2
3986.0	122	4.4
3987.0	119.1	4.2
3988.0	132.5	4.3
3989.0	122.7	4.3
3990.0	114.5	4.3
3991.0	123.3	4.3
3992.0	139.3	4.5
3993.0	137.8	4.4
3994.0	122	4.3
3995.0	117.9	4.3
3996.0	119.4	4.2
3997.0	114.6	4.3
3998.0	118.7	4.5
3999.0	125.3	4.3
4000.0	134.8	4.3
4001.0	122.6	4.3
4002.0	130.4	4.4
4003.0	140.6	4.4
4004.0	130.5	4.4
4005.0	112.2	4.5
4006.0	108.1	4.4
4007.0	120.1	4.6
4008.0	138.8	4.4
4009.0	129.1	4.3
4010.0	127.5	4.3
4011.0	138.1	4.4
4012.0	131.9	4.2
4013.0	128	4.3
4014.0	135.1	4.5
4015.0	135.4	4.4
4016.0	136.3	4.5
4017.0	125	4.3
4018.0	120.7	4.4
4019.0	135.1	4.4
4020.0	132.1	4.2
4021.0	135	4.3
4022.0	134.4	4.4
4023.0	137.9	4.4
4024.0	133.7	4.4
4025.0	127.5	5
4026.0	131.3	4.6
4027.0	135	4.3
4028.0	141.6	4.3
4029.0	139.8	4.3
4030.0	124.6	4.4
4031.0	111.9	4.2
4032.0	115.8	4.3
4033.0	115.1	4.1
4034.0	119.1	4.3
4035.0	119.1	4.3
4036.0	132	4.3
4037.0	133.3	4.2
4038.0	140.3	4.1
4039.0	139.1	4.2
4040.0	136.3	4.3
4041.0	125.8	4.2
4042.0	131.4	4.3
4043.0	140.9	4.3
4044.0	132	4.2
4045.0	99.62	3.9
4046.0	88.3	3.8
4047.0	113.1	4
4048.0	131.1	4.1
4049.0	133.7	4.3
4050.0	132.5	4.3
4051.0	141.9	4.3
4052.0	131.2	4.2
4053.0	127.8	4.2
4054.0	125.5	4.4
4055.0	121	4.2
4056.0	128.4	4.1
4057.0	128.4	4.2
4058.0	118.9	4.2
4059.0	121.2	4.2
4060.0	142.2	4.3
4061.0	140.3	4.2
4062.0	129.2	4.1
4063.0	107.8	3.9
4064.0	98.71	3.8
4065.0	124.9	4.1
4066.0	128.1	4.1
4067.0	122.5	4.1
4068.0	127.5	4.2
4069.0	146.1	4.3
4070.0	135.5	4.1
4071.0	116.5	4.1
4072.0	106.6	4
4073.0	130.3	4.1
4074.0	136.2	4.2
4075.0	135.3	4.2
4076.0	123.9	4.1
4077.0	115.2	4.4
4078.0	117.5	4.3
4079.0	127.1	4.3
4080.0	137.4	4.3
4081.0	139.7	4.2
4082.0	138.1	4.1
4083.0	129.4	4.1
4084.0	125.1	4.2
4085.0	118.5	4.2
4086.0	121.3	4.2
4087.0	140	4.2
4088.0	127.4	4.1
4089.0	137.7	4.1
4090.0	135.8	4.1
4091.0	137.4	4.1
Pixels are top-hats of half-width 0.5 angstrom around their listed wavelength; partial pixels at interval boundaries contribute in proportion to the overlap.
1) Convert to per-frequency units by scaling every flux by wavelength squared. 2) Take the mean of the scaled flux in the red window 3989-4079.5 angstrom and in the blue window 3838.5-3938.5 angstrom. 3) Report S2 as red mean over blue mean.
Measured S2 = 1.4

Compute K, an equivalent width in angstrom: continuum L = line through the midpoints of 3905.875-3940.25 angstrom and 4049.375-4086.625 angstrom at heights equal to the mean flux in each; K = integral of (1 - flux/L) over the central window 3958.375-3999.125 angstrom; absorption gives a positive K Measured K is 0.9 angstrom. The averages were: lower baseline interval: 82.4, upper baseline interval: 127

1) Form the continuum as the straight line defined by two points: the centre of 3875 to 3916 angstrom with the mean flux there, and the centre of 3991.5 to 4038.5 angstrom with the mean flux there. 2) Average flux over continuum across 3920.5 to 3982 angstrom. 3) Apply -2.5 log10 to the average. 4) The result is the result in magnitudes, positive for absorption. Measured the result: 0.39 mag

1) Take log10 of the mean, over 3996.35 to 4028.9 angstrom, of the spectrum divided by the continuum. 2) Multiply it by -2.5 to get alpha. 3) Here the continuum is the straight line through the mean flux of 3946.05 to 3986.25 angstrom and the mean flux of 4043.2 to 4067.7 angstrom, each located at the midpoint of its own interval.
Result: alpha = -0.187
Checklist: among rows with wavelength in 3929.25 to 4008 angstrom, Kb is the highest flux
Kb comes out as 140.6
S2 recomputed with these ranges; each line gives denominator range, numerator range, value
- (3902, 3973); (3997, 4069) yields 1.59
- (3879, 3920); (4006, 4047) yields 1.33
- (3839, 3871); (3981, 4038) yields 1.27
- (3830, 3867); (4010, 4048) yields 1.46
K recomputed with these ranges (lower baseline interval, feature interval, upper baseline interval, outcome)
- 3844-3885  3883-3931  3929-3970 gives -2.6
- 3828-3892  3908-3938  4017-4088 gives 6.9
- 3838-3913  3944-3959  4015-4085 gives 0.9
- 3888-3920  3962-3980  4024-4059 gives 7.1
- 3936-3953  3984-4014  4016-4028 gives -1.7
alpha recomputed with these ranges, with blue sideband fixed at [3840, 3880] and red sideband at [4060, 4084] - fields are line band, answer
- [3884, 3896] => 0.24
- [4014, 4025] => -0.09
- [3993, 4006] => -0.03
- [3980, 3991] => -0.03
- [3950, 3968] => 0.26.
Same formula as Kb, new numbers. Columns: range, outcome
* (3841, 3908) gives 125.8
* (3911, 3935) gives 125.1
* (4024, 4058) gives 141.9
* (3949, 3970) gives 121.2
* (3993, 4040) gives 141.6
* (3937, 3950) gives 115.5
